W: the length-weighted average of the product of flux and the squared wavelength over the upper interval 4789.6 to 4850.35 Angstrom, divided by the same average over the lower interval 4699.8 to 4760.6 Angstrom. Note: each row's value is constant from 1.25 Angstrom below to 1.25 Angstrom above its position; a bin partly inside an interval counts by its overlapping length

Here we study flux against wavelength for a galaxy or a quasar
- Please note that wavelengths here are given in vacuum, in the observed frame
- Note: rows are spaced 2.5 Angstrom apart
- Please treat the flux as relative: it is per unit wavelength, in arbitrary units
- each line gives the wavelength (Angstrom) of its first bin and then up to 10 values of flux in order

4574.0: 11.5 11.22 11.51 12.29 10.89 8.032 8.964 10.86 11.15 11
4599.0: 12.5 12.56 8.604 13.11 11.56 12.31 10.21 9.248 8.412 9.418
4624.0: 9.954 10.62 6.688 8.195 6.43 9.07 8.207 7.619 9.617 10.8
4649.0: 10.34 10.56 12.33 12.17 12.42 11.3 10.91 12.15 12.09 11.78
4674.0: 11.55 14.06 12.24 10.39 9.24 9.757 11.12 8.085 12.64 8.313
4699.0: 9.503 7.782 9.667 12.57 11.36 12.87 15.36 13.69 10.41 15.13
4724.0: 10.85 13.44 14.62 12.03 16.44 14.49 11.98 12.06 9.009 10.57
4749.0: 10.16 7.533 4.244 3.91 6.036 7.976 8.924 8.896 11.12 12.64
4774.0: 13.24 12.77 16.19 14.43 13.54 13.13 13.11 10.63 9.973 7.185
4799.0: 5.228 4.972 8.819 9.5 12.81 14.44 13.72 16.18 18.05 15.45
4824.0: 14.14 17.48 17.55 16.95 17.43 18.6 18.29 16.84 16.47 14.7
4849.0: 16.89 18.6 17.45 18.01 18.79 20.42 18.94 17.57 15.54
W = 1.3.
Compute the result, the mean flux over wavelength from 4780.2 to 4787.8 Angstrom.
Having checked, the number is 13.7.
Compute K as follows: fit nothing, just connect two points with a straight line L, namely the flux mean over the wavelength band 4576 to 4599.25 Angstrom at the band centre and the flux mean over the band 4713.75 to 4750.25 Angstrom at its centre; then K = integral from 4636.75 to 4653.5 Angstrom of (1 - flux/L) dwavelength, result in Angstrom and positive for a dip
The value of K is 2.7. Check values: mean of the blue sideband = 10.8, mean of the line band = 9.62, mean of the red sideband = 12.6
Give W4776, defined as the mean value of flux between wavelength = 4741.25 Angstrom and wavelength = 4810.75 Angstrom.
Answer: 9.95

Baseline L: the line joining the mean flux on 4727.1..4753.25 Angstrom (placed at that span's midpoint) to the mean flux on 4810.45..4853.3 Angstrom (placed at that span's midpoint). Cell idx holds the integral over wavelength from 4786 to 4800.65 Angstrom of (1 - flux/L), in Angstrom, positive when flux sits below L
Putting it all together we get 5.0 Angstrom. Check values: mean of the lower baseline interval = 11.8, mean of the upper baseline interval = 16.6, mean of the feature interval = 9.58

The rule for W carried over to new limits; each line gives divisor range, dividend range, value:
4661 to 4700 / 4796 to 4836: 1.29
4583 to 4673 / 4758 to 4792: 1.20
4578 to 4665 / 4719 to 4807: 1.11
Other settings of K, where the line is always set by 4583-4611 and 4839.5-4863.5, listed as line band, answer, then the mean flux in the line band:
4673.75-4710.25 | 7.8 Angstrom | 10.5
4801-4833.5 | 5.1 Angstrom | 14.1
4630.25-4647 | 4.9 Angstrom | 8.46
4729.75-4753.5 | 5.3 Angstrom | 11.4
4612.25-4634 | 4.8 Angstrom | 9.01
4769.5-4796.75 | 5.5 Angstrom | 12.6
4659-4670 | 0.8 Angstrom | 11.7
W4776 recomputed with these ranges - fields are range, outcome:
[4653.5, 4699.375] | 11.2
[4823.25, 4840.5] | 17.3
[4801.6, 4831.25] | 14.1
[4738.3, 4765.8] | 8.34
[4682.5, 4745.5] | 11.7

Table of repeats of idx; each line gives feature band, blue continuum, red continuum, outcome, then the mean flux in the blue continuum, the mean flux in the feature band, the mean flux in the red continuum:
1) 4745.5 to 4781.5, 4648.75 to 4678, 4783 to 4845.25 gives 9.1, 11.9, 9.75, 13.6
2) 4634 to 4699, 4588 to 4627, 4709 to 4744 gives 6.8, 10.7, 10.6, 13.1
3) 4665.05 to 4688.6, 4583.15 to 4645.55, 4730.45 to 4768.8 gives -4.2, 9.81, 11.5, 9.65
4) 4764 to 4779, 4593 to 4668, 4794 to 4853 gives 1.5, 10.3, 11.9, 14.3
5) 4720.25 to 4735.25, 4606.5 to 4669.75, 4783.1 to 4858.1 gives -2.0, 10.1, 13.8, 14.2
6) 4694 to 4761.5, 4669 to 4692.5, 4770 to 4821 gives 3.1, 11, 10.9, 12.1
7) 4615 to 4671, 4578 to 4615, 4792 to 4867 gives 8.9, 11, 9.96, 15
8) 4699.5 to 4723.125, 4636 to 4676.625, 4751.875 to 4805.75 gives -3.5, 10.9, 12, 9.81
